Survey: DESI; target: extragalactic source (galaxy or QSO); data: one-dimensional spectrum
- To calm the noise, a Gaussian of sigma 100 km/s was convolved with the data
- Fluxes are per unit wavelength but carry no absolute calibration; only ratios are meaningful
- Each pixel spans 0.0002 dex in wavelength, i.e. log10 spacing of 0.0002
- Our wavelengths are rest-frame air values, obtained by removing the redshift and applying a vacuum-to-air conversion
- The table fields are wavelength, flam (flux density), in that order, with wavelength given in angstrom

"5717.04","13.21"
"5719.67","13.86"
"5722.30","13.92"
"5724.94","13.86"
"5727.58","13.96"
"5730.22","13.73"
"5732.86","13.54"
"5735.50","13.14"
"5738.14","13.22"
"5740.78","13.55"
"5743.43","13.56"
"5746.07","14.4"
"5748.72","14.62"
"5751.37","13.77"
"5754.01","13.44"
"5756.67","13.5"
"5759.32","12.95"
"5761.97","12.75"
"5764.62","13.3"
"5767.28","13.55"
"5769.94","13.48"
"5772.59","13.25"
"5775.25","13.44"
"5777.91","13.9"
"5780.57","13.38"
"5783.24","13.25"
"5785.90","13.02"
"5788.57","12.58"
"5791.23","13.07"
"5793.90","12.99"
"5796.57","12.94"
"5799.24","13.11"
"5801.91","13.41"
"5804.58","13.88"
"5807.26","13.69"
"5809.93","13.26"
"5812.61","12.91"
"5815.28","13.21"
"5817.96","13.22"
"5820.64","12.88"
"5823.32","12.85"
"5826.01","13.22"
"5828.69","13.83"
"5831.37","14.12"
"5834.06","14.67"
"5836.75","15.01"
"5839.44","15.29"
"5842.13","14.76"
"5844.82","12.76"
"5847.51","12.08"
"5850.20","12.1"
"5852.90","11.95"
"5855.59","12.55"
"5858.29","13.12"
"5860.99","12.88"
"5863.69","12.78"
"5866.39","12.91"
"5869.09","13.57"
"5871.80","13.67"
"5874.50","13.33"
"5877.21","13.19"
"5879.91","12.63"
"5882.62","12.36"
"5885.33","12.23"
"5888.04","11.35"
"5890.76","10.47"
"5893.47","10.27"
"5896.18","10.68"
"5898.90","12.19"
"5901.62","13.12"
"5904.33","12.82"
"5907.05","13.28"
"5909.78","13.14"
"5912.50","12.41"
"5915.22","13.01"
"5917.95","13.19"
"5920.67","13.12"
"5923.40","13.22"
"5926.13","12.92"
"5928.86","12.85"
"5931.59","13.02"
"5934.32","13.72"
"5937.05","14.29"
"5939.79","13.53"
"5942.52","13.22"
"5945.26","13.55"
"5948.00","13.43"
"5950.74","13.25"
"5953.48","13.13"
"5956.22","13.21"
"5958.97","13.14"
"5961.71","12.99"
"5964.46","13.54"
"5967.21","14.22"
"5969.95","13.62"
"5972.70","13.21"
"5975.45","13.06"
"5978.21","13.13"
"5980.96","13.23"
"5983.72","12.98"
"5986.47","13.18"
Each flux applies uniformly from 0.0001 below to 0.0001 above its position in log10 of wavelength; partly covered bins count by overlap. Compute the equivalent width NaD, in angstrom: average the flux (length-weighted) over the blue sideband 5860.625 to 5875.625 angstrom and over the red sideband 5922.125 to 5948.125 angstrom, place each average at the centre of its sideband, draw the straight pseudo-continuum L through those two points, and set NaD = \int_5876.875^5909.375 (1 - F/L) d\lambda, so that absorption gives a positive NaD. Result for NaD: 3.0 angstrom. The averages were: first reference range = 13.2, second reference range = 13.4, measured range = 12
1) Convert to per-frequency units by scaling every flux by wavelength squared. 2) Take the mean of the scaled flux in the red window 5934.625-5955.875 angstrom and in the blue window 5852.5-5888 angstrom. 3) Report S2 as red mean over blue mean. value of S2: 1.08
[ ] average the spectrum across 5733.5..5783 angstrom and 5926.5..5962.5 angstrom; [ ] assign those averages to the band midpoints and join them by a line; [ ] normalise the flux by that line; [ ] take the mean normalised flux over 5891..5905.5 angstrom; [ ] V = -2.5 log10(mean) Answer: 0.14 mag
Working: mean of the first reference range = 13.5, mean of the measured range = 11.7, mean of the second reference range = 13.3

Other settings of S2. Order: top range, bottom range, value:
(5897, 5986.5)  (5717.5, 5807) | 1.04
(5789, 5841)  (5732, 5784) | 1.02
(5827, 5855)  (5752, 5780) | 1.05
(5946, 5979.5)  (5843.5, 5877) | 1.08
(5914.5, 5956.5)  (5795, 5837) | 1.03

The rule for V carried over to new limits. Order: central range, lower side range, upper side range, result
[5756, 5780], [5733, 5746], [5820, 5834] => 0.012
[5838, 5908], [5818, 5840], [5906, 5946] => 0.080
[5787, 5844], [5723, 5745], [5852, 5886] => -0.032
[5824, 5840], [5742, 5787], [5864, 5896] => -0.115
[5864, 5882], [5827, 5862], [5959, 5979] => 0.024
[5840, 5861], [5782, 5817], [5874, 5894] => -0.034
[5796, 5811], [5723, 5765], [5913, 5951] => 0.007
